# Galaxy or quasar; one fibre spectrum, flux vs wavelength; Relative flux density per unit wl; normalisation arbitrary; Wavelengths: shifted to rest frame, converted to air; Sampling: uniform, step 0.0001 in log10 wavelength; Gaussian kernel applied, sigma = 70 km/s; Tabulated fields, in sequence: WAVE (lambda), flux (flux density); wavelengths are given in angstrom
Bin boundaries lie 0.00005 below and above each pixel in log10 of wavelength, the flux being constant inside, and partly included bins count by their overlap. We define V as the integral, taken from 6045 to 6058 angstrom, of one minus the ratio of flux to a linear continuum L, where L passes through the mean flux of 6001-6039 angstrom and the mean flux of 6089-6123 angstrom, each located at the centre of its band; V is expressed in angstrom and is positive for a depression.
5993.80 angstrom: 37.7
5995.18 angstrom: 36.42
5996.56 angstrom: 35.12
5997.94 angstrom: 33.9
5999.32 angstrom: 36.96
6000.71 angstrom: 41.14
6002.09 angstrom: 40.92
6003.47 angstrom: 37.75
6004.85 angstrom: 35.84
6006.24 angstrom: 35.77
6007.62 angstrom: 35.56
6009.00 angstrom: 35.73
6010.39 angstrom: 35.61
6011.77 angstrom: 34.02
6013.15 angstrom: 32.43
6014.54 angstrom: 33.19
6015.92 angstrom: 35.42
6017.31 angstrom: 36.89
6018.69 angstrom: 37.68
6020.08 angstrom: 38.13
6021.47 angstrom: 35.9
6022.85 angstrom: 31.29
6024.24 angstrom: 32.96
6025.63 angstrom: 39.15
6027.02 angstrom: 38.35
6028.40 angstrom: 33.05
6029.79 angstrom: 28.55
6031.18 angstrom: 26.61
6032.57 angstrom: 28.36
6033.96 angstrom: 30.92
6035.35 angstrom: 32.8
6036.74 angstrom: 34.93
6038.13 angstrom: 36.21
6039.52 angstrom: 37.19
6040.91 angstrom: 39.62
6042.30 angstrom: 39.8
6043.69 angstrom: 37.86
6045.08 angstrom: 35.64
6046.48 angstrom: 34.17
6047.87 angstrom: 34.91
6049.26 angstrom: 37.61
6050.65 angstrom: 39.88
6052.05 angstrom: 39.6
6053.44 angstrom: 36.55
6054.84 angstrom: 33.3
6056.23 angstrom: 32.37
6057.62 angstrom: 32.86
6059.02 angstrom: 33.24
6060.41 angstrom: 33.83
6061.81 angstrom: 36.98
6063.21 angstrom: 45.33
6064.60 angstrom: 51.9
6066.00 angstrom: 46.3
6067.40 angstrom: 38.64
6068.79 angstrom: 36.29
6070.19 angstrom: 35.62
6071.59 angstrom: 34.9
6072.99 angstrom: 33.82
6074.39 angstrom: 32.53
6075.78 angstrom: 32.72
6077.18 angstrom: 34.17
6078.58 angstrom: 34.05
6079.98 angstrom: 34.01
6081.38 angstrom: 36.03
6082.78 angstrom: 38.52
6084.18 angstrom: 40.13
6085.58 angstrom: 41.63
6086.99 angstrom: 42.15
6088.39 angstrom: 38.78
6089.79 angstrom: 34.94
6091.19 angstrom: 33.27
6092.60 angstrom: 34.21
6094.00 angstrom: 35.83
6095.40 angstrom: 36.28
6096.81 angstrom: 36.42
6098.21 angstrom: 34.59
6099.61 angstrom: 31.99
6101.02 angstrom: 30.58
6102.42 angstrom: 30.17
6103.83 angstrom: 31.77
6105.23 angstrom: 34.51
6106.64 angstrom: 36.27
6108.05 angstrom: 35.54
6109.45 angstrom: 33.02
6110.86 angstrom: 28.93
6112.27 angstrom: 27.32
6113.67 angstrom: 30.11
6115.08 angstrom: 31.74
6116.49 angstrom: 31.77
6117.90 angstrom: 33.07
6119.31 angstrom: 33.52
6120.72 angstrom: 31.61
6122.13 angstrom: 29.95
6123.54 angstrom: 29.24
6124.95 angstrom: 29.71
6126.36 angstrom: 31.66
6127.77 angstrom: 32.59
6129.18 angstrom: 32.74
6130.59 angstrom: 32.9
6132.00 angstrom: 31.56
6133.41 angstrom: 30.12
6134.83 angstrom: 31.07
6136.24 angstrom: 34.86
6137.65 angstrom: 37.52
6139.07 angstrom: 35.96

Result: -0.7 angstrom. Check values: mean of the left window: 34.7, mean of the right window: 32.8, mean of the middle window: 35.8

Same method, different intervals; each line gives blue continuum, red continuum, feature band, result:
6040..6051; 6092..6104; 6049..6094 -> -2.0 angstrom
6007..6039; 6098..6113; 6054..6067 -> -2.1 angstrom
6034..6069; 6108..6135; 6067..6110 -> -1.4 angstrom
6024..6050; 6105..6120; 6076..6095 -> -2.0 angstrom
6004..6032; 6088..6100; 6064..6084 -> -1.2 angstrom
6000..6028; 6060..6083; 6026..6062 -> 1.9 angstrom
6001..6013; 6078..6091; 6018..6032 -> 1.0 angstrom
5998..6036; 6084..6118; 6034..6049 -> -0.6 angstrom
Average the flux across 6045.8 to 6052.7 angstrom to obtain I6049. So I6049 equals 37.2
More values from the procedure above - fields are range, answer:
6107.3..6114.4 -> 31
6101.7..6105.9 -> 32.2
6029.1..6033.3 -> 27.8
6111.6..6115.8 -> 29.8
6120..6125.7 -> 30.1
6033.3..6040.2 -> 34.4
